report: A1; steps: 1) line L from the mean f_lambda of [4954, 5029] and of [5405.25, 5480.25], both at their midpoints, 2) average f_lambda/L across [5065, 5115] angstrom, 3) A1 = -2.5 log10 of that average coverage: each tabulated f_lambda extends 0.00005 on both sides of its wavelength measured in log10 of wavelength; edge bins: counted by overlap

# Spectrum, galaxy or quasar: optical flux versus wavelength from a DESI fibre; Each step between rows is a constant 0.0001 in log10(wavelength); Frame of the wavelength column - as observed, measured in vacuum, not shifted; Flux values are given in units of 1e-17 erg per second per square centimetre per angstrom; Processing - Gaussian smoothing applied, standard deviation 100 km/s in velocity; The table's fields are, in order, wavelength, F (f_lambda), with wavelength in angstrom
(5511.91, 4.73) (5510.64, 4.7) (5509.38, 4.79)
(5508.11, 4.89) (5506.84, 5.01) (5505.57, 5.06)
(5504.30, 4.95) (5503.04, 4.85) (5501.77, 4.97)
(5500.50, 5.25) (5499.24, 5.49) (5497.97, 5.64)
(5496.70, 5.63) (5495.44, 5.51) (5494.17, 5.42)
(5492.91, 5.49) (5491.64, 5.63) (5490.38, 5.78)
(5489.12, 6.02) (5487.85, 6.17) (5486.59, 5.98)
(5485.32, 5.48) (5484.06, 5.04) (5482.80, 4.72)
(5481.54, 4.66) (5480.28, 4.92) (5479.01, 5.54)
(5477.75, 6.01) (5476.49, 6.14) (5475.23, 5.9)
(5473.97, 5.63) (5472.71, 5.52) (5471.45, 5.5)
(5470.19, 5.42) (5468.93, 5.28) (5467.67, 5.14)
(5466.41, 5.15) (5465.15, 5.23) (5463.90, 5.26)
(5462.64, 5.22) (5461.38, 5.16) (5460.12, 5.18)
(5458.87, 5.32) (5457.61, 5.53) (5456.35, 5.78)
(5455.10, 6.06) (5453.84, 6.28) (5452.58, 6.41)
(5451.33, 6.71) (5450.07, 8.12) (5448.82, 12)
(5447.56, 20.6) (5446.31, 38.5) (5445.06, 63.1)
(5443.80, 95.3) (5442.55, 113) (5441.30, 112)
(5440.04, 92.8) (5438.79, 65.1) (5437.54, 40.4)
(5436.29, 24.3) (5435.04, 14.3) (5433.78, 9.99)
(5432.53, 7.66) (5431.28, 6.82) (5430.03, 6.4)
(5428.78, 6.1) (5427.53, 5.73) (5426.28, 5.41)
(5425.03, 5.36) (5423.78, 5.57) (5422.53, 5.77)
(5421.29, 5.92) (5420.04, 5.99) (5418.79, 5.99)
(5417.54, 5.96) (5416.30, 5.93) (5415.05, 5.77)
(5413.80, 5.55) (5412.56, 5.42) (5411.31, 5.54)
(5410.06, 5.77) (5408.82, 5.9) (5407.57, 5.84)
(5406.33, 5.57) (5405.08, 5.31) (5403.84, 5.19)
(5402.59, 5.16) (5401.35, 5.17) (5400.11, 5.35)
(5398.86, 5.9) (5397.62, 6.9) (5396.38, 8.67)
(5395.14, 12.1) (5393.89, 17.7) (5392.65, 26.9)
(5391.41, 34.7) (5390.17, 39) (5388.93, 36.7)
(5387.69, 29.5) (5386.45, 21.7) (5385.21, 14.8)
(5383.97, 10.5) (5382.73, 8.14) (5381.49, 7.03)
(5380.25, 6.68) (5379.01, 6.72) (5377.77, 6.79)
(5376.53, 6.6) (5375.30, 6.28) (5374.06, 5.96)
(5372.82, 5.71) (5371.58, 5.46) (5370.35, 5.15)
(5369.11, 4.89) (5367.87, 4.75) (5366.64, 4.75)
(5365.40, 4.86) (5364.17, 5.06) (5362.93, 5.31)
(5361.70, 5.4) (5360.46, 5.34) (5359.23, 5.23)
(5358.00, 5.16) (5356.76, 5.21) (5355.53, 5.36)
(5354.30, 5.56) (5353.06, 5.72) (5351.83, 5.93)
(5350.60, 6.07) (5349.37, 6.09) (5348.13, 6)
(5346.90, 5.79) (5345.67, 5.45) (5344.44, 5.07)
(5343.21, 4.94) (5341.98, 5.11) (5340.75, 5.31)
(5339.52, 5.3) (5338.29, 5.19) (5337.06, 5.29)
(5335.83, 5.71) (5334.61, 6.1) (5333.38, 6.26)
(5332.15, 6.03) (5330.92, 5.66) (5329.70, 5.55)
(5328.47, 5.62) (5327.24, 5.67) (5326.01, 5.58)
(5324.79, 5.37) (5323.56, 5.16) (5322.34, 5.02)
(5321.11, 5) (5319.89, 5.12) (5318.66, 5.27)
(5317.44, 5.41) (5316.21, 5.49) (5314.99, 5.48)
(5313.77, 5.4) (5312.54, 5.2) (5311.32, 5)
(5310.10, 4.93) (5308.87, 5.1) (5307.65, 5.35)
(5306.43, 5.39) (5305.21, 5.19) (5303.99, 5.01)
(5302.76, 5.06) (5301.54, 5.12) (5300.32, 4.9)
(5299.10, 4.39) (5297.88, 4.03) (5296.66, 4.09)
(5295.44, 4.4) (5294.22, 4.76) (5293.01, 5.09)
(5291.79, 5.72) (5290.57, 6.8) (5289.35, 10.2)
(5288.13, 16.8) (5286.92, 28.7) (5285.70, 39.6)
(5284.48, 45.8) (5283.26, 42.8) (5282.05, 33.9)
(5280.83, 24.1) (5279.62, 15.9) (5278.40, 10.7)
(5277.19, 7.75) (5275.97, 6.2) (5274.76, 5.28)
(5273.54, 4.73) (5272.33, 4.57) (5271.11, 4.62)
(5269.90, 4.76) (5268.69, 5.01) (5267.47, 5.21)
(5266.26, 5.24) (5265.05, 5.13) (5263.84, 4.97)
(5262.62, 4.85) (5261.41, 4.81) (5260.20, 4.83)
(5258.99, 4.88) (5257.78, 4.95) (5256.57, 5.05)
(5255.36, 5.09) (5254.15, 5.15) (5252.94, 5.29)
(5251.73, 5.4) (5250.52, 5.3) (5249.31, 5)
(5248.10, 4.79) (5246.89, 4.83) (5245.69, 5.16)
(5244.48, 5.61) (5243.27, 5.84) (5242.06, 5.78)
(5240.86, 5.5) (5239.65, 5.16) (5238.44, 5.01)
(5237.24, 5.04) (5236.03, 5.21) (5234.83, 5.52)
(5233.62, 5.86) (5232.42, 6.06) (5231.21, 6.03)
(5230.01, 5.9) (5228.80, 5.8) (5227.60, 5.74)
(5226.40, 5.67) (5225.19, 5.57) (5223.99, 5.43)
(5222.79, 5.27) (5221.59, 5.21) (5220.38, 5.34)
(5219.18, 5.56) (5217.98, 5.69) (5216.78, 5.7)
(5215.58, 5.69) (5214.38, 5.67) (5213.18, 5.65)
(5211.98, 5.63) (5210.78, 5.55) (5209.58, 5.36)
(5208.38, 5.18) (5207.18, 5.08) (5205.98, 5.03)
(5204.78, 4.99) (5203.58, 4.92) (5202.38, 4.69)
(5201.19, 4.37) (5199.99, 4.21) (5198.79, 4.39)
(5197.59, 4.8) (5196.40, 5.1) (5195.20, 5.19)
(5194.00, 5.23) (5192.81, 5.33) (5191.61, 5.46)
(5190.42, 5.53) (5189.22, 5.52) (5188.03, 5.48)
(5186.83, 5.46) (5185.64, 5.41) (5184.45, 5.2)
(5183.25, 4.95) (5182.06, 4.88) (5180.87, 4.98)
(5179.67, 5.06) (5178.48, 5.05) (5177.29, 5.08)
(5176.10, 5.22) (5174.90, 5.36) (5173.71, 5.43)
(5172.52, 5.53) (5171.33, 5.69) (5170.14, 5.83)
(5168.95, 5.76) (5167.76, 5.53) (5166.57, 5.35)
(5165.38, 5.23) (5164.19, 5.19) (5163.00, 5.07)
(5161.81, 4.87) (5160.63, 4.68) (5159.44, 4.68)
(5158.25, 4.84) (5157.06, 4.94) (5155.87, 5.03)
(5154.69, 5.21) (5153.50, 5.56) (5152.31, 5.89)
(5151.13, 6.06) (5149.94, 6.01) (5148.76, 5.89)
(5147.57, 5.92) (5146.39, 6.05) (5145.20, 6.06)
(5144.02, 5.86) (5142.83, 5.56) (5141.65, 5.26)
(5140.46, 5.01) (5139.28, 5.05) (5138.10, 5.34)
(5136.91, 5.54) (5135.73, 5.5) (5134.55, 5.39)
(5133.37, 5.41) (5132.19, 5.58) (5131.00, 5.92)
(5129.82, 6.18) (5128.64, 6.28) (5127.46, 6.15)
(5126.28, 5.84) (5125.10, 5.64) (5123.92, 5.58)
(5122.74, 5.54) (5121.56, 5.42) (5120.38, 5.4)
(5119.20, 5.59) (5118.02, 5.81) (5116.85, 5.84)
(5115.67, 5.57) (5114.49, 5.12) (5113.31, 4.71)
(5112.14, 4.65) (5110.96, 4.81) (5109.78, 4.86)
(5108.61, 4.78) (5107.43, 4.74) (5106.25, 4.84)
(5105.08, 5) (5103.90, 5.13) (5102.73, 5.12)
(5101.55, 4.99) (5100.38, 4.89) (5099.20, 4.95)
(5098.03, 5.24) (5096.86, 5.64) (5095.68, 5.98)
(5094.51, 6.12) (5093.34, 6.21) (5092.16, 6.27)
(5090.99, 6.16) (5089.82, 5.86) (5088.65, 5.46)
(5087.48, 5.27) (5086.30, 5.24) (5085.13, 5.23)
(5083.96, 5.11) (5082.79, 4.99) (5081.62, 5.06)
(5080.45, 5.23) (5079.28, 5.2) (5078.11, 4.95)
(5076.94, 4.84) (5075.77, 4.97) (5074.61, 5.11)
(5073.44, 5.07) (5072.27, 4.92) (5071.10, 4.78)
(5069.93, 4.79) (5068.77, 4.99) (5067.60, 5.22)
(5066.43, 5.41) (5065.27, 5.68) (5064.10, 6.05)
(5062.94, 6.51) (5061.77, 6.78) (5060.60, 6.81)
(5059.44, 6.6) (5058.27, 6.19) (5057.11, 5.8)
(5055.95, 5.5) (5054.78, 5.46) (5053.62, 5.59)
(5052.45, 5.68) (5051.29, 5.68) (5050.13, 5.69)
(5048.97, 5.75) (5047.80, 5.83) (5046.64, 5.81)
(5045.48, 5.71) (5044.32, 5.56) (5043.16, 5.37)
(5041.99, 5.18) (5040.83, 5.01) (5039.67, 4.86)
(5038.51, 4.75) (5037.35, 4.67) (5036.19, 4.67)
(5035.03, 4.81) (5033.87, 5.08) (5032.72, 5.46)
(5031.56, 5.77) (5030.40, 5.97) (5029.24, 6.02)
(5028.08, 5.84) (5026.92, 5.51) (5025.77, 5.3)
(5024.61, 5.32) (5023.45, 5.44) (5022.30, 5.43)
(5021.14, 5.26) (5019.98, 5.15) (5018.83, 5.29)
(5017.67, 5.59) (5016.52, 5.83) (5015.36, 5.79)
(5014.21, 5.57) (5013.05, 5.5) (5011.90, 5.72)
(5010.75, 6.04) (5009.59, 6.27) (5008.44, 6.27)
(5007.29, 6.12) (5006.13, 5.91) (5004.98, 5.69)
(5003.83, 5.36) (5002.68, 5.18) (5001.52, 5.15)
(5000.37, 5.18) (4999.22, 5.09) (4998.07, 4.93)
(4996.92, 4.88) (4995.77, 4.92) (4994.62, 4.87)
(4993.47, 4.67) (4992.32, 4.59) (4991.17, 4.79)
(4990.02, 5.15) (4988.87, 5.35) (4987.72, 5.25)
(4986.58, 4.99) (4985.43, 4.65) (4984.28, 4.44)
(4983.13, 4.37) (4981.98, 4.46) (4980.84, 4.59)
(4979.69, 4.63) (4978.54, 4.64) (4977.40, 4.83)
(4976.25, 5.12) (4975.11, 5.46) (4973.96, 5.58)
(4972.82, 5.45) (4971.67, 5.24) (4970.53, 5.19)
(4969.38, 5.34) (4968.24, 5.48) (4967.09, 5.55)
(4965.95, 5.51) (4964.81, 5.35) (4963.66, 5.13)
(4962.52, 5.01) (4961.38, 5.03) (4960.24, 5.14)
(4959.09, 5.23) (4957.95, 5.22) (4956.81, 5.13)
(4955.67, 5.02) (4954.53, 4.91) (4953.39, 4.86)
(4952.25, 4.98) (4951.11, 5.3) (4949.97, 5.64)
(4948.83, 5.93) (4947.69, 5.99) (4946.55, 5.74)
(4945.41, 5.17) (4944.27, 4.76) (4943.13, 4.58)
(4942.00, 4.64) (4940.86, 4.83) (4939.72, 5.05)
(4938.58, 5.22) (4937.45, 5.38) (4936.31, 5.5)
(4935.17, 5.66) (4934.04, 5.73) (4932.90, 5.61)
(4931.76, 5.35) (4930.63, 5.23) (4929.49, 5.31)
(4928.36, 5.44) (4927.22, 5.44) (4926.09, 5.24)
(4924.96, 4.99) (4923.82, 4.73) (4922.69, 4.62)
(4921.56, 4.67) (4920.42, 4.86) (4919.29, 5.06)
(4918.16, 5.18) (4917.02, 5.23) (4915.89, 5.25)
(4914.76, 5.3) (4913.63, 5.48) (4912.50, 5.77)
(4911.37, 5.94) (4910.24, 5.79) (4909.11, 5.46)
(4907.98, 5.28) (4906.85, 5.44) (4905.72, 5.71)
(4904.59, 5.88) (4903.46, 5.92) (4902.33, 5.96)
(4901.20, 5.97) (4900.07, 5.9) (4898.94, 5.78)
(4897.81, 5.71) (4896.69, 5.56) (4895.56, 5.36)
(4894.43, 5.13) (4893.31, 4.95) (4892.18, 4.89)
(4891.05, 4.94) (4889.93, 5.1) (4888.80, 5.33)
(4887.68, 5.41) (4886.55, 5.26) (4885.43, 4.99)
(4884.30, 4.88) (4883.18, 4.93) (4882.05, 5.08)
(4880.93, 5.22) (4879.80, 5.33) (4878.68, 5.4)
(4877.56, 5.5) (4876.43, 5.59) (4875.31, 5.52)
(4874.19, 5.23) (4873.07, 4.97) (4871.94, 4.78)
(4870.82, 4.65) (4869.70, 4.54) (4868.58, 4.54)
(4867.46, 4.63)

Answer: 0.42 mag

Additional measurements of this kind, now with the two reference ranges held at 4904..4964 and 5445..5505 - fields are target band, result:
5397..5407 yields 0.260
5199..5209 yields 0.300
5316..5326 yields 0.277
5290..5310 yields 0.311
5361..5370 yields 0.355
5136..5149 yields 0.092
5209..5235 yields 0.136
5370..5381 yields 0.131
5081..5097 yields 0.049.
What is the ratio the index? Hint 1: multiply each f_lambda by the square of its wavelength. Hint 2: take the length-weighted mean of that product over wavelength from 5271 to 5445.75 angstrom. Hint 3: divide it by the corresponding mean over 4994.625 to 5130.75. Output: 2.60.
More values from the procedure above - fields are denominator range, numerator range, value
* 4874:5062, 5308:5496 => 2.47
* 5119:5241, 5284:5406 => 1.68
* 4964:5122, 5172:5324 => 1.41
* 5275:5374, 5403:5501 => 1.80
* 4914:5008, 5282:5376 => 1.67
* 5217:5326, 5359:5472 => 2.04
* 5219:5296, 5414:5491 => 1.95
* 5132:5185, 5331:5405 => 1.79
